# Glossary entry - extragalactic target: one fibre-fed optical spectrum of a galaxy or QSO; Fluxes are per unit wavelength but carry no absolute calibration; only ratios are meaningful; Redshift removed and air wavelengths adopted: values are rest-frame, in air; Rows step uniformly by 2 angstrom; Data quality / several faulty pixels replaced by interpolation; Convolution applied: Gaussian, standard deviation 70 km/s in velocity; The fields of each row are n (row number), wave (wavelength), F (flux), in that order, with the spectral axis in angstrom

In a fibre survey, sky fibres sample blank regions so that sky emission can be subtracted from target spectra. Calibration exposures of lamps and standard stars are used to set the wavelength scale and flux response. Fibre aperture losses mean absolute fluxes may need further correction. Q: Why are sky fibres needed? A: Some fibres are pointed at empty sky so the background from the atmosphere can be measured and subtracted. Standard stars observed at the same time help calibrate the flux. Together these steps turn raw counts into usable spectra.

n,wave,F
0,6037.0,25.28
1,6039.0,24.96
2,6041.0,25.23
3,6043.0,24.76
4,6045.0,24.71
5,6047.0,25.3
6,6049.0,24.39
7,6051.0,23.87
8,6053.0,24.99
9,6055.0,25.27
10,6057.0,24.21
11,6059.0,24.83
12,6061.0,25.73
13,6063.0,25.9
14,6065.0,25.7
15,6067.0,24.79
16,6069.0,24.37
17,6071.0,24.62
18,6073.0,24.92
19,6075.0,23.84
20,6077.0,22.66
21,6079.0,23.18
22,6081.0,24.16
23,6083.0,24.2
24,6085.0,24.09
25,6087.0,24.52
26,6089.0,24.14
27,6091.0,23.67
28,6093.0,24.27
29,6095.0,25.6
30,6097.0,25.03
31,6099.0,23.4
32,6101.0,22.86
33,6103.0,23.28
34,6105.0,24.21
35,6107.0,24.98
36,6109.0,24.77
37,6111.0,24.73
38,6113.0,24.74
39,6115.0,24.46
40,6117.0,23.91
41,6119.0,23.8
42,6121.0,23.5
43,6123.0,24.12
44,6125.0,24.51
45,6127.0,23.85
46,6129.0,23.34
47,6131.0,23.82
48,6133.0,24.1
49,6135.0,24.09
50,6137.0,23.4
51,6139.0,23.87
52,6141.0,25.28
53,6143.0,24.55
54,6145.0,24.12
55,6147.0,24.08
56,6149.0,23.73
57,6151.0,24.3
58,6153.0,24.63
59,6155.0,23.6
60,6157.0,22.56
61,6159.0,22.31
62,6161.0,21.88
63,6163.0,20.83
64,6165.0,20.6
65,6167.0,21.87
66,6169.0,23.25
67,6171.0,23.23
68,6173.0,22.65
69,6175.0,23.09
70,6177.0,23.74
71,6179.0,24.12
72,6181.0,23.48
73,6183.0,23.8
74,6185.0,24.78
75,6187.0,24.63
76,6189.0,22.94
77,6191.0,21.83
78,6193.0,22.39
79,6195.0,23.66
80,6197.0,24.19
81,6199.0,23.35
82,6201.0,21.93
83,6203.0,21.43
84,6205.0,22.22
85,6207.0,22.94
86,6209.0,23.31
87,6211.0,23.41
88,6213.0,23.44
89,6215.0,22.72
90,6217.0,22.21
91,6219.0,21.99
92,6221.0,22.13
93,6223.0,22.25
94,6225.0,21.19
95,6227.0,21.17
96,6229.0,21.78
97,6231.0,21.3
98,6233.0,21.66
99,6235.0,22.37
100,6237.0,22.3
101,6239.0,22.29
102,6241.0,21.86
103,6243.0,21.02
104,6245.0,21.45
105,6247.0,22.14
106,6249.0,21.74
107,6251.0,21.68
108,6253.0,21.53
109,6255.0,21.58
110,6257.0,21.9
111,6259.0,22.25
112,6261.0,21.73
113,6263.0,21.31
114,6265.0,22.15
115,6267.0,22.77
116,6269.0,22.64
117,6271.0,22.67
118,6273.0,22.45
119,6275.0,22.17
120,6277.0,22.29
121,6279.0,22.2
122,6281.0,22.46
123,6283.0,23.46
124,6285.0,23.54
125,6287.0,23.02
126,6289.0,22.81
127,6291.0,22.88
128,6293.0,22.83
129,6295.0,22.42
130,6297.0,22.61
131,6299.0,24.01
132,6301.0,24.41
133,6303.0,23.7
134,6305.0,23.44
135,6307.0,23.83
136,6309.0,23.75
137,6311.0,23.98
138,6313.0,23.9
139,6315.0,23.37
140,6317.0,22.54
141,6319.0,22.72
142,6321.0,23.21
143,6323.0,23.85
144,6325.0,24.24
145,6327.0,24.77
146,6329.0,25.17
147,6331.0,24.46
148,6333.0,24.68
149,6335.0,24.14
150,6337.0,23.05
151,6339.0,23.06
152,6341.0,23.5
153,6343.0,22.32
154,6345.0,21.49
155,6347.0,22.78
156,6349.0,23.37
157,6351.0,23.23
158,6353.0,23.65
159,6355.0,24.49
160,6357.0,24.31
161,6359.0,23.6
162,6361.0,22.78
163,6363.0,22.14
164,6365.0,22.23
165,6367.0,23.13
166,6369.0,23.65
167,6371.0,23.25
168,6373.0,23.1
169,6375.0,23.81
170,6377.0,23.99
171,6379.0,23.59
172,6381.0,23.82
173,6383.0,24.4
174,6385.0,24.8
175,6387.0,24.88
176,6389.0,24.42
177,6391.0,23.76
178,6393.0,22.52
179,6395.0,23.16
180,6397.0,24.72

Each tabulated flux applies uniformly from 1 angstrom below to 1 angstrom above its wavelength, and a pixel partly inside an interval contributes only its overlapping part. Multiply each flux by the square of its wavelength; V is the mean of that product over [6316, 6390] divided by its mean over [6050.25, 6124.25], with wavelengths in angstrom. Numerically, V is 1.05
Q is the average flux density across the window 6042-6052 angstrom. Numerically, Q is 24.6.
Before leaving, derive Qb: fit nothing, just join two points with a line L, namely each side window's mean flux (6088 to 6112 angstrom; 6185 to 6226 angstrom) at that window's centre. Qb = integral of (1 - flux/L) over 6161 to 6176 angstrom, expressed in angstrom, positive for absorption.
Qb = 0.7 angstrom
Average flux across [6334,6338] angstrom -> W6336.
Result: 23.6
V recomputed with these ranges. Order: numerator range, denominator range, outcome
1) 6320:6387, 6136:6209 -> 1.08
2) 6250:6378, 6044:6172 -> 1.03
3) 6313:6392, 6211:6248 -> 1.12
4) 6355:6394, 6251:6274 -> 1.11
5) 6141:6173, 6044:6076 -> 0.96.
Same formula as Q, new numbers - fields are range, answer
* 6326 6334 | 24.8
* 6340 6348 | 22.5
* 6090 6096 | 24.5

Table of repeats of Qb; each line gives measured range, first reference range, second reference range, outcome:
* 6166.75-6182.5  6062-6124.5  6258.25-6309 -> 0.26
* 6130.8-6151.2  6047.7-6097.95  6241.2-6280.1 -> -0.46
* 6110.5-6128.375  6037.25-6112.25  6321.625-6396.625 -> 0.16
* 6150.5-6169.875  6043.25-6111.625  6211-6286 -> 0.66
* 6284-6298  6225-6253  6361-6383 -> -0.33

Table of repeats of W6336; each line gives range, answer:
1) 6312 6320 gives 23.1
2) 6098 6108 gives 23.7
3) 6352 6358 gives 24.2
